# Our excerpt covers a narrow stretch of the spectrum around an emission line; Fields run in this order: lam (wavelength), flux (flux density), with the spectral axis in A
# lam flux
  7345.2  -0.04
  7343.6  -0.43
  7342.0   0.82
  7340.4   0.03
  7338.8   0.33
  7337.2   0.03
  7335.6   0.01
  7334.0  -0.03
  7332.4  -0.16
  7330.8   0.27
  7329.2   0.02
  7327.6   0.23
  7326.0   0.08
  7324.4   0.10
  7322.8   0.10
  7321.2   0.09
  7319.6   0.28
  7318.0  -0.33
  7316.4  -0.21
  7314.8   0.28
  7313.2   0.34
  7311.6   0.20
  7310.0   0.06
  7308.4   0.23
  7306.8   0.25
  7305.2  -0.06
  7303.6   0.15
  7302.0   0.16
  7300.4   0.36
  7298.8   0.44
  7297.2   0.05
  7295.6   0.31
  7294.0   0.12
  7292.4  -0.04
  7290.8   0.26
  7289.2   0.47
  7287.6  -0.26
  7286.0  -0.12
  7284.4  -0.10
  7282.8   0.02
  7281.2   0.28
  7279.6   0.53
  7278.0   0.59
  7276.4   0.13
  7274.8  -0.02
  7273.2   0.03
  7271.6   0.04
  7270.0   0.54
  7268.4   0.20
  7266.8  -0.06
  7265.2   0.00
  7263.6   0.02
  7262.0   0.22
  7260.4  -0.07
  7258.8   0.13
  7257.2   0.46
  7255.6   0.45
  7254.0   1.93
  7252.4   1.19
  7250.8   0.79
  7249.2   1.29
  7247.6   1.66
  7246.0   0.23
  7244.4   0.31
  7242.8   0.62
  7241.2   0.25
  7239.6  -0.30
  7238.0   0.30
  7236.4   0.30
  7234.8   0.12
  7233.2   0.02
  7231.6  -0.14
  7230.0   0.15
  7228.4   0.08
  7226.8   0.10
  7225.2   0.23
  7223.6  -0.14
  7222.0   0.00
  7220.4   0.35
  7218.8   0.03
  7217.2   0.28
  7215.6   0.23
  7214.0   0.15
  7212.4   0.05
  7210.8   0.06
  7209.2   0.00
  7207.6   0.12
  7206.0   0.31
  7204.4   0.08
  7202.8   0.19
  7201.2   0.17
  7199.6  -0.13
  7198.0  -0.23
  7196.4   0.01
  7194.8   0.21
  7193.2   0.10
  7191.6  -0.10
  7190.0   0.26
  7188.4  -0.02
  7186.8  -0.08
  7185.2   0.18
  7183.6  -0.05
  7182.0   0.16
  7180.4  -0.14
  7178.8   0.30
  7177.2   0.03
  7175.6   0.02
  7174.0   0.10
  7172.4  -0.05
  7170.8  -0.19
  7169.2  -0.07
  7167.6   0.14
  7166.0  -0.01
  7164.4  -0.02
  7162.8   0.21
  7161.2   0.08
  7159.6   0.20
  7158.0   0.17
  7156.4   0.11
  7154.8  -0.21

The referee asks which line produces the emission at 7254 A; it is [O II] 3727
